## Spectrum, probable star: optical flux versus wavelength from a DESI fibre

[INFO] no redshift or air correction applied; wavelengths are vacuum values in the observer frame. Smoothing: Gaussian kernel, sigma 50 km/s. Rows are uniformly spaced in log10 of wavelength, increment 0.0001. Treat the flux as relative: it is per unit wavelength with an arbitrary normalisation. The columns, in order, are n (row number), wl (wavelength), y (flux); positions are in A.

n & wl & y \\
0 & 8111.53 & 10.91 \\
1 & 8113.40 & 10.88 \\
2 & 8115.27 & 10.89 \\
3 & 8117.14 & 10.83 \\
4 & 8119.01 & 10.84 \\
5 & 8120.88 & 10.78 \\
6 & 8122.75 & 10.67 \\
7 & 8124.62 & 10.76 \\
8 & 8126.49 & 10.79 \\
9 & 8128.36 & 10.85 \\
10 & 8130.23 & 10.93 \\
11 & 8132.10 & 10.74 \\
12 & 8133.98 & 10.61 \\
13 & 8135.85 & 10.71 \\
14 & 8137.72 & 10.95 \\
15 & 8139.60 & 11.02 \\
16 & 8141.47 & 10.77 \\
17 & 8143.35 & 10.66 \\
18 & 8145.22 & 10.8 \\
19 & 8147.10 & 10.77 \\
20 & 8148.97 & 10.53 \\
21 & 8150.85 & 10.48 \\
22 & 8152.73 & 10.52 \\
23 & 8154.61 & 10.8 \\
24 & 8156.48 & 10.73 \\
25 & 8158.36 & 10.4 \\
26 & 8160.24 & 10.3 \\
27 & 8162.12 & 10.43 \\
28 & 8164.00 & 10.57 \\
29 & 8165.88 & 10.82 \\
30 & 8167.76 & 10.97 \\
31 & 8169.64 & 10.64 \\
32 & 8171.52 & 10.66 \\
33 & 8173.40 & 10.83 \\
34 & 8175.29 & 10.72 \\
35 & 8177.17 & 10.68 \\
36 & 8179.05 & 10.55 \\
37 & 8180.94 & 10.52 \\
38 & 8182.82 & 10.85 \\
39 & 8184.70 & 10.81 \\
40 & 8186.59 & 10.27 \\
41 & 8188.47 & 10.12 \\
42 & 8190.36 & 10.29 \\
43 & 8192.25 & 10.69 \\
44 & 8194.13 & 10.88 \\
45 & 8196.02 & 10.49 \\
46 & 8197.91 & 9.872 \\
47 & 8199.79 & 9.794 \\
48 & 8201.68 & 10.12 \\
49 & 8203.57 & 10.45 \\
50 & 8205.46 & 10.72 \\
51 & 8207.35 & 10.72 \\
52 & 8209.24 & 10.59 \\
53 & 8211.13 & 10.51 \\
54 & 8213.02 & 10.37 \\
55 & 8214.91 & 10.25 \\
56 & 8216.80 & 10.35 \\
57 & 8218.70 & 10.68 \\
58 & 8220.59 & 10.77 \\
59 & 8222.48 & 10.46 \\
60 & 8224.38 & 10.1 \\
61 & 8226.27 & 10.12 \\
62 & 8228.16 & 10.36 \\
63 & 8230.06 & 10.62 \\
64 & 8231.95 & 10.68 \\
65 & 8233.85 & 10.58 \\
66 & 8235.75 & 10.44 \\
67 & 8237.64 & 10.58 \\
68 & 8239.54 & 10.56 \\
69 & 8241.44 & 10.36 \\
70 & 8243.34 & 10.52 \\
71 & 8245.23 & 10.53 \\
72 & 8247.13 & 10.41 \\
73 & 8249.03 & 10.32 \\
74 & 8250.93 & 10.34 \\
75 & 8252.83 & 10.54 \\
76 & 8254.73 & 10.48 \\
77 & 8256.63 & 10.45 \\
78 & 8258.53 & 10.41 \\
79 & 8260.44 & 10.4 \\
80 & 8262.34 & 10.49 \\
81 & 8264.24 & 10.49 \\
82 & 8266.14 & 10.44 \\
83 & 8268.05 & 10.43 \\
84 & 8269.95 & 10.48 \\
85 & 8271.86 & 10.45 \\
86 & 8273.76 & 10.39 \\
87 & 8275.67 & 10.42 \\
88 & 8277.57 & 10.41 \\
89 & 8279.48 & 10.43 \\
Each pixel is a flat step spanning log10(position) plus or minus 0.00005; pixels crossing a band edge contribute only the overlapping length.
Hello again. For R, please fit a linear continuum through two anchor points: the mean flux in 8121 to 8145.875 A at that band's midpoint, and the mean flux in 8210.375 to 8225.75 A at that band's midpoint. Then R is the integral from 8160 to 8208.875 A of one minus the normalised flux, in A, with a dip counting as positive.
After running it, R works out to 0.18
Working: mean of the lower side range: 10.8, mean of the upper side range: 10.4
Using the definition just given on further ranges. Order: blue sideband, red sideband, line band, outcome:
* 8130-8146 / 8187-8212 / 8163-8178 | -0.2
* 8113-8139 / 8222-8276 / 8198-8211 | 0.2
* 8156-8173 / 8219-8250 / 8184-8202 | 0.4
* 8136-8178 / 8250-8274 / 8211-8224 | 0.1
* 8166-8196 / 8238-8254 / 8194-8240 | 0.4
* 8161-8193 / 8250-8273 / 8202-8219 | 0.1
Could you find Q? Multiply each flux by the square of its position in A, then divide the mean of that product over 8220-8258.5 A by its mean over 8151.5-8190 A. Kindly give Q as 1.0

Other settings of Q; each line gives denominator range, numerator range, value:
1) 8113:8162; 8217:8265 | 1.00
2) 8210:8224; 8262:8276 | 1.01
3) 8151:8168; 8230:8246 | 1.01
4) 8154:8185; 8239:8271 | 1.00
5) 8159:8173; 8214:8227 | 0.99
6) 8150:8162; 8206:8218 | 1.01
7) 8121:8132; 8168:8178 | 1.00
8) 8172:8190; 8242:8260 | 1.00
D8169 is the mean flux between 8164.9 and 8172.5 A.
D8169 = 10.8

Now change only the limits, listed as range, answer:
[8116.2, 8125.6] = 10.8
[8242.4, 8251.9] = 10.4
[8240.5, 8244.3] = 10.5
